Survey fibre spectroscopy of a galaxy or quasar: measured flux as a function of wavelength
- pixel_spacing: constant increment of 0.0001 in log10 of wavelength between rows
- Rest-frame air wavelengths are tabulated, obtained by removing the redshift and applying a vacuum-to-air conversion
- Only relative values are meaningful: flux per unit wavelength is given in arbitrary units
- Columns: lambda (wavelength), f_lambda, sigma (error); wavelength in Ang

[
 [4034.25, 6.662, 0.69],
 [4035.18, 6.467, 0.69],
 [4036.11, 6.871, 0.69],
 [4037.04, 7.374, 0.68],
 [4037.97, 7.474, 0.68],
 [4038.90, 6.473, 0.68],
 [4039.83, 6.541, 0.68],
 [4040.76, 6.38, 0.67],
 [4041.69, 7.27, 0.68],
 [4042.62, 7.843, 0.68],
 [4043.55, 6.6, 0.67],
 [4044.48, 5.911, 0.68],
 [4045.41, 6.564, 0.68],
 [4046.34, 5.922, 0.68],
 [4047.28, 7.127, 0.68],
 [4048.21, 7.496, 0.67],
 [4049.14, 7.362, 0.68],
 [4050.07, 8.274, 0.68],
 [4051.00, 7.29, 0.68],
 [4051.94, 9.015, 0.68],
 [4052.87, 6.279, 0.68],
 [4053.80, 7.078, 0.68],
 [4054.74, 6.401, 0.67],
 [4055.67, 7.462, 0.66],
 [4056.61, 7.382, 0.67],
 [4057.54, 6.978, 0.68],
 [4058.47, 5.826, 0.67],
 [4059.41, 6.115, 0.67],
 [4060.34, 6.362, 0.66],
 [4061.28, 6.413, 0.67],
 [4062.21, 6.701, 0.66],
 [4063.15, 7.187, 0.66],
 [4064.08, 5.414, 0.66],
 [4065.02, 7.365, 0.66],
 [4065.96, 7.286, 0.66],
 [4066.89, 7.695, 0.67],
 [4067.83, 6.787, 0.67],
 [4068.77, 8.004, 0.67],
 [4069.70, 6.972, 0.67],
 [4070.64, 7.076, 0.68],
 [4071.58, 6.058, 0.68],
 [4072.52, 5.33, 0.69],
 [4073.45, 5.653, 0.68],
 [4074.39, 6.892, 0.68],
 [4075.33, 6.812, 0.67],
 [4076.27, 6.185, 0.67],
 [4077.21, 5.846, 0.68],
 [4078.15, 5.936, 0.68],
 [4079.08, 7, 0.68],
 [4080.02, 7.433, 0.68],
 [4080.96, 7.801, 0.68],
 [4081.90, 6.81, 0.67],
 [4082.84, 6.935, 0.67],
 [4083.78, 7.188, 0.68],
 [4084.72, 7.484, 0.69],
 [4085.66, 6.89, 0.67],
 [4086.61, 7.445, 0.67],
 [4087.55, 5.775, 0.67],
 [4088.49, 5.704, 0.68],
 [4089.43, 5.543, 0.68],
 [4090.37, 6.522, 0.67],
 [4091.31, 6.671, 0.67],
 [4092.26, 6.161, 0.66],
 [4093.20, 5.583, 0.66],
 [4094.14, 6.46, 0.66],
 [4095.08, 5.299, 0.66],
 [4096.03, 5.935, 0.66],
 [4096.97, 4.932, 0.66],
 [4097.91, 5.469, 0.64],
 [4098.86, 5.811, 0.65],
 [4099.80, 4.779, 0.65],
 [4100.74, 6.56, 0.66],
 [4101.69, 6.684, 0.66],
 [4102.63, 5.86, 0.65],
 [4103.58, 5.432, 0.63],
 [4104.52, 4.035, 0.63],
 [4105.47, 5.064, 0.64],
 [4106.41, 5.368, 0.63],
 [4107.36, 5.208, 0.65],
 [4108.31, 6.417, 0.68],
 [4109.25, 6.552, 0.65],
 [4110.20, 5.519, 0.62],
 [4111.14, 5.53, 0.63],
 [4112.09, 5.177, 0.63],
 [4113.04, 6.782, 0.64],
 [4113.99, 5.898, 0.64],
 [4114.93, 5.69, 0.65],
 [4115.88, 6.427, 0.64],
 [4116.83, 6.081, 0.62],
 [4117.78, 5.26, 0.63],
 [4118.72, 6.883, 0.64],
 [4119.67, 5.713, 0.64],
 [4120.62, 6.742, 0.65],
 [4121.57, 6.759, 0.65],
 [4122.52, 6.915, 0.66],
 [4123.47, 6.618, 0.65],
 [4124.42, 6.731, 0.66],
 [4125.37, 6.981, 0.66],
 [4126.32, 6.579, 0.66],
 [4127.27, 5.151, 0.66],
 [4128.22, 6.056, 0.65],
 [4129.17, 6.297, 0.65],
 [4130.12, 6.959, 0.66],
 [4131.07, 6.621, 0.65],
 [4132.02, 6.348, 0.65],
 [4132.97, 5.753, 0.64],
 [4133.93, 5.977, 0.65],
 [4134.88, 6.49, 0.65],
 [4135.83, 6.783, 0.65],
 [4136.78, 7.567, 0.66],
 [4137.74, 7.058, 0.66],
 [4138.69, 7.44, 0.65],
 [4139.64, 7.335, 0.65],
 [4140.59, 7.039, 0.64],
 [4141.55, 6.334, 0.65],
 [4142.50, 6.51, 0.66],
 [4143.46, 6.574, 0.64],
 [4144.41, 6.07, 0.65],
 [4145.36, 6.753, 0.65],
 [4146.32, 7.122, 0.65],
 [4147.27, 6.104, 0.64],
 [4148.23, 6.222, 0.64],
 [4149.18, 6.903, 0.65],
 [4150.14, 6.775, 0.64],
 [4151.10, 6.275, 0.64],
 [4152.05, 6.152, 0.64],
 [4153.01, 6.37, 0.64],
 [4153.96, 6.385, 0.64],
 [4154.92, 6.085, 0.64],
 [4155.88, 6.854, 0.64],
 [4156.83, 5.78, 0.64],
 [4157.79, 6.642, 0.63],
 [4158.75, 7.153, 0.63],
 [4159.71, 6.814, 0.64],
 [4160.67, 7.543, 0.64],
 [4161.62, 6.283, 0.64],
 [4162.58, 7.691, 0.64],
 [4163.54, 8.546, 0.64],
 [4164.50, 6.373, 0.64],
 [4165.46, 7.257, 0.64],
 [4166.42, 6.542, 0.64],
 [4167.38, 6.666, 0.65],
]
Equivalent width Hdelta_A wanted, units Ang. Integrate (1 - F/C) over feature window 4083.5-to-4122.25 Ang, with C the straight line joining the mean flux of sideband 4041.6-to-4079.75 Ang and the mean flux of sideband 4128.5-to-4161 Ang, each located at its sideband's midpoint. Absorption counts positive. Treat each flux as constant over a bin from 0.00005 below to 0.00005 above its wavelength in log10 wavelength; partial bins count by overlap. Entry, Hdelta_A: 4.2 Ang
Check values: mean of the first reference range 6.81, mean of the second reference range 6.61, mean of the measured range 5.98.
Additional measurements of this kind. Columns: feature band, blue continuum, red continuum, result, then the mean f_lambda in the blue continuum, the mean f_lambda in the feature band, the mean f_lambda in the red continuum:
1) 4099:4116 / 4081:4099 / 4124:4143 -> 1.9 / 6.29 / 5.71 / 6.6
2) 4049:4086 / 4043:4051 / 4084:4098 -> -1.6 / 6.95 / 6.87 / 6.16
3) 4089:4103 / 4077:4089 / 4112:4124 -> 1.5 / 6.81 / 5.89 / 6.26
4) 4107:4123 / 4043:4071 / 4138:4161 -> 1.5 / 6.95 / 6.1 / 6.63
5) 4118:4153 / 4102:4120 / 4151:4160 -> -2.5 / 5.74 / 6.56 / 6.45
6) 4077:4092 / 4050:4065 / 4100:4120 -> -0.9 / 6.86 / 6.69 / 5.8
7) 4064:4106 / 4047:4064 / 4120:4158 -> 3.2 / 7.01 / 6.33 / 6.55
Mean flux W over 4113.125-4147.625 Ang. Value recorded 6.5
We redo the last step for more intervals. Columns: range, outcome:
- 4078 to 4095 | 6.61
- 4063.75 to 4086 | 6.79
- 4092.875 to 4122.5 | 5.82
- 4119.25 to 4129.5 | 6.42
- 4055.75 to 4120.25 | 6.27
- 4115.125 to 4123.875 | 6.35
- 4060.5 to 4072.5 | 6.84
